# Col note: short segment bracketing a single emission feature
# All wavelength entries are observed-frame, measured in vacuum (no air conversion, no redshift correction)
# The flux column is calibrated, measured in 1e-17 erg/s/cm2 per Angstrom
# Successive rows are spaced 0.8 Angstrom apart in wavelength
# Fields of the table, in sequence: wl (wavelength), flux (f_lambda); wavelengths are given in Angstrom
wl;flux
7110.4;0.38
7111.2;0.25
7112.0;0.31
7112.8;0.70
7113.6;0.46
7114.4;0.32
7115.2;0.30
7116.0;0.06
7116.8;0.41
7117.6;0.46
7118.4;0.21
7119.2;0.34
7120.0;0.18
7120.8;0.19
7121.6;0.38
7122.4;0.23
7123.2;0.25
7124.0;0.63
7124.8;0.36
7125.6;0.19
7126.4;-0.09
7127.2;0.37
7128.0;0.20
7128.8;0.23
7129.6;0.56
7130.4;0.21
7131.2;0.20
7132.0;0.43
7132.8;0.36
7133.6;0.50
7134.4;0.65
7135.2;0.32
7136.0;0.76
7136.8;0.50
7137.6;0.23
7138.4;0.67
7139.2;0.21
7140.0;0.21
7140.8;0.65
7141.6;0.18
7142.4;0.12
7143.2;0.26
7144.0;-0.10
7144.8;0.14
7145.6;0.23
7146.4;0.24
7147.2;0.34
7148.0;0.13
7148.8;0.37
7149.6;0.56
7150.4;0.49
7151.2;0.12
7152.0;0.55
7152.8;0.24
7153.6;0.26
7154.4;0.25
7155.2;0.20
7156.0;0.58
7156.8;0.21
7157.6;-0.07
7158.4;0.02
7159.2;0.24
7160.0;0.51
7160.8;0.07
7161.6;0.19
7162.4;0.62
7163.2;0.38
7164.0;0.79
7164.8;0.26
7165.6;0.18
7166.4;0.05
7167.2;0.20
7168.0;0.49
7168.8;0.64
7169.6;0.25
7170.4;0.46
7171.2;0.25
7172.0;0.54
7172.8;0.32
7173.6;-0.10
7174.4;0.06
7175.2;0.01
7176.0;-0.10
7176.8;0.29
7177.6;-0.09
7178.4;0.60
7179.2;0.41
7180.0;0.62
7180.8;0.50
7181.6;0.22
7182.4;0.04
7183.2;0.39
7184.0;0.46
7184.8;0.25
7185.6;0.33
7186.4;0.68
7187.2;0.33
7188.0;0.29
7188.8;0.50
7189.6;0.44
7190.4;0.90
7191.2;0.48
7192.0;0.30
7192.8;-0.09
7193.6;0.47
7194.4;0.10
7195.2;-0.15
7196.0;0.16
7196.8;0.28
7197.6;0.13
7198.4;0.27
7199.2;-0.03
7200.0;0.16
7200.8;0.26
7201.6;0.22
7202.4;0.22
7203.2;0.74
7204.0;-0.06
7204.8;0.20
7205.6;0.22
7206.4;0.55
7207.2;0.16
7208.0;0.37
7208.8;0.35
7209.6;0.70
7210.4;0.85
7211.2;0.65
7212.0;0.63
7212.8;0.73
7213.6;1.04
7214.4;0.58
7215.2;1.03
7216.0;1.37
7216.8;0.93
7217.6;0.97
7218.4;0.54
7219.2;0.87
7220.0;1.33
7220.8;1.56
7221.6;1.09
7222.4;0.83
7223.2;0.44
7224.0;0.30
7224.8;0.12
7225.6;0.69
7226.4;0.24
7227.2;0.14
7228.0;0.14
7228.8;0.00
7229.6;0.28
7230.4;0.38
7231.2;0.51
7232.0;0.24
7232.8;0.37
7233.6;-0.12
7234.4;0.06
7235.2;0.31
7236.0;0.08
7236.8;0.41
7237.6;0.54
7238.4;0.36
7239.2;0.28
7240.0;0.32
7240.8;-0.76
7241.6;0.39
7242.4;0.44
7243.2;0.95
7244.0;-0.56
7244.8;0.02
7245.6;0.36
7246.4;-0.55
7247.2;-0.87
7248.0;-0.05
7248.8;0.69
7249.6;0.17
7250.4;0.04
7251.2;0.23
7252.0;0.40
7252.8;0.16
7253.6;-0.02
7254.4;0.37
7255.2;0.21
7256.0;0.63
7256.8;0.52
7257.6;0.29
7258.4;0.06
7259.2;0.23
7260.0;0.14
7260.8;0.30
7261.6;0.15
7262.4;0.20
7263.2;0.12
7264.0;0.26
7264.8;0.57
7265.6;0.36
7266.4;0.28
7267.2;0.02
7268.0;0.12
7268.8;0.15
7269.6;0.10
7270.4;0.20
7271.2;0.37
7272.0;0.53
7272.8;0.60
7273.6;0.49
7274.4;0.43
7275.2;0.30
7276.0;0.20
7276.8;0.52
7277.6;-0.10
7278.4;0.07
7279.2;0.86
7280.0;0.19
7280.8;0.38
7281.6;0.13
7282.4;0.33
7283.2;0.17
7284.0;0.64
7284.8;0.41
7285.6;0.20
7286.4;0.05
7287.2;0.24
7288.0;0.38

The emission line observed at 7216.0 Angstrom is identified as [O II]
